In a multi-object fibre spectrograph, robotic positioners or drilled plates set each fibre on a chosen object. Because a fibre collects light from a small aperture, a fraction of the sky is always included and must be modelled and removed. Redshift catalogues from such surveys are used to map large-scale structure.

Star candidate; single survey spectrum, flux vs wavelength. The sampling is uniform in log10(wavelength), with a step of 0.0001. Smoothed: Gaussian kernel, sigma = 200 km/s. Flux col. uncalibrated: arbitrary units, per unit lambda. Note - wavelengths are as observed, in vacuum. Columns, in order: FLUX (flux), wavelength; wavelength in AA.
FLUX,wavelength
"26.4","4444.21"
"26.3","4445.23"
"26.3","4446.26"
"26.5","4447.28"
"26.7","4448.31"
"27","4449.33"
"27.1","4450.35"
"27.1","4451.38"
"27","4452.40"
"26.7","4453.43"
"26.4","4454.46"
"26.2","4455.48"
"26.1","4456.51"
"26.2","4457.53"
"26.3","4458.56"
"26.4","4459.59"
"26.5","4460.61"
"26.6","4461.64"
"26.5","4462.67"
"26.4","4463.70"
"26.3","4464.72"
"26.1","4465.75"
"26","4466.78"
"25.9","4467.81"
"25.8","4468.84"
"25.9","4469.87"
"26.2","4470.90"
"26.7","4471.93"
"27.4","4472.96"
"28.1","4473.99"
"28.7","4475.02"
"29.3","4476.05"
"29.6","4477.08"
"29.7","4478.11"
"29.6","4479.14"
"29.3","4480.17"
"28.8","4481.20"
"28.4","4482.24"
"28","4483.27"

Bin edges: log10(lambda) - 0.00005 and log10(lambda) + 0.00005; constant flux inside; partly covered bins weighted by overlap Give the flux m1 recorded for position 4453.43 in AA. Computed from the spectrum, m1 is 26.7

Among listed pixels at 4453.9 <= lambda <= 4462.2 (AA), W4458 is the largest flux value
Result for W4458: 26.6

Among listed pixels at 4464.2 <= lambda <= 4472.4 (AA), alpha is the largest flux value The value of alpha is 26.7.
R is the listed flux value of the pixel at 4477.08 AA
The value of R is 29.6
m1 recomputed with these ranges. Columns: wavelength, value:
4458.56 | 26.3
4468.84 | 25.8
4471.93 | 26.7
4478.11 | 29.7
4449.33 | 27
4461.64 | 26.6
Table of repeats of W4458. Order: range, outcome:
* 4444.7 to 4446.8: 26.3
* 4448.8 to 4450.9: 27.1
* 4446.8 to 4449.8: 27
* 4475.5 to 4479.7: 29.7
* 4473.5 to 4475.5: 28.7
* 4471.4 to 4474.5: 28.1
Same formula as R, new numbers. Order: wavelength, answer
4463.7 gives 26.4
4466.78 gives 26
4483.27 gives 28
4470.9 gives 26.2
